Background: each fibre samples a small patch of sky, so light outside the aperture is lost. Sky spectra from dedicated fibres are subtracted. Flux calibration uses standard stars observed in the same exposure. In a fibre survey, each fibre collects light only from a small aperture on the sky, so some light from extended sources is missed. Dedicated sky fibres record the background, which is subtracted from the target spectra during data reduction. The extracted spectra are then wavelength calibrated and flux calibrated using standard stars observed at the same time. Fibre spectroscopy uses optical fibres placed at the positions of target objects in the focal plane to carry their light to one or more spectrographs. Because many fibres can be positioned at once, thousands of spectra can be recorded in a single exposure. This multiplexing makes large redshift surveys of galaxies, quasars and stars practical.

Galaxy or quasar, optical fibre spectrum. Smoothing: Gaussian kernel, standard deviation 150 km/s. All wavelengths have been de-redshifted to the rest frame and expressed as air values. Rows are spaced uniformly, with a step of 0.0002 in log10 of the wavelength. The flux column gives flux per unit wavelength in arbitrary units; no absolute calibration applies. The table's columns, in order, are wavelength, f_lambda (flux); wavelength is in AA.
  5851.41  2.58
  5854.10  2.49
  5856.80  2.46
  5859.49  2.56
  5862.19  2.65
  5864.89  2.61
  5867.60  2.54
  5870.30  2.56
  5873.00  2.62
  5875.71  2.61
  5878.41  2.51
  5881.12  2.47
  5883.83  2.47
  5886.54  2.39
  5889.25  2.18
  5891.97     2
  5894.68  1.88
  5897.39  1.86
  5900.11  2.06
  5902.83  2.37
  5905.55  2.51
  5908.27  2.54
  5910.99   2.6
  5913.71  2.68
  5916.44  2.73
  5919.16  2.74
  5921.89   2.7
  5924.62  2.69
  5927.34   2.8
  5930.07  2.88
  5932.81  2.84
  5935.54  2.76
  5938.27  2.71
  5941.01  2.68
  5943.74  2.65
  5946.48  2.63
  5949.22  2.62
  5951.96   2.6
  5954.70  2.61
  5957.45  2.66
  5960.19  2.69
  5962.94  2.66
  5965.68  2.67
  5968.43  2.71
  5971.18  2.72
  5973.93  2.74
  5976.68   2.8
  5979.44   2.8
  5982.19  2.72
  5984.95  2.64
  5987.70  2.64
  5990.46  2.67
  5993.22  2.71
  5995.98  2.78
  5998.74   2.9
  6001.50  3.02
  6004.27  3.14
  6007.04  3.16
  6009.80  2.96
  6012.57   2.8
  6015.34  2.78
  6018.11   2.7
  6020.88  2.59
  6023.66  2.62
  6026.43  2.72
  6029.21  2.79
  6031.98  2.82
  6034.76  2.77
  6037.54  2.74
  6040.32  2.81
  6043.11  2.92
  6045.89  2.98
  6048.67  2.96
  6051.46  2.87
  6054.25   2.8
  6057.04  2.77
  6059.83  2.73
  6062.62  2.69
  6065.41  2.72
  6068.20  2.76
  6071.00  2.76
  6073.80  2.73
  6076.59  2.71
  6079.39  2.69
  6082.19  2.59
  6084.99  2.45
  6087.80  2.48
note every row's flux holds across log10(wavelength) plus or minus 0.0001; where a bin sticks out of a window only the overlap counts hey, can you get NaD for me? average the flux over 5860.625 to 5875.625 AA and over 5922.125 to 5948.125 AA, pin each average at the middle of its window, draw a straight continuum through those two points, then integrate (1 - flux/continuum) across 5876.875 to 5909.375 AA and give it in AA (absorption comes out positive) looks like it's 4.6 AA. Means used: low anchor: 2.6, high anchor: 2.74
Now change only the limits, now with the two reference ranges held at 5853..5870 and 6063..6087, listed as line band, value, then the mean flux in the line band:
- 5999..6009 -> -1.7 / 3.08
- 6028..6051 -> -1.7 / 2.85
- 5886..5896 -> 1.9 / 2.09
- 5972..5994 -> -0.8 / 2.72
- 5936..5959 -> -0.4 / 2.65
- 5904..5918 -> -0.2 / 2.61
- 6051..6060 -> -0.4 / 2.79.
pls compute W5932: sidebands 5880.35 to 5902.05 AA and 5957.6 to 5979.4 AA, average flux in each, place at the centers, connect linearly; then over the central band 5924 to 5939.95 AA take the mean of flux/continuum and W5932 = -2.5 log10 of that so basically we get -0.137 mag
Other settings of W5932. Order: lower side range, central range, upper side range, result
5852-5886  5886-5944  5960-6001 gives 0.05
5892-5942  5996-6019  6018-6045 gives -0.08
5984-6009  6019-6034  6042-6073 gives 0.05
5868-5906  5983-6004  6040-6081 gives -0.07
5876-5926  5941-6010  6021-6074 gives -0.06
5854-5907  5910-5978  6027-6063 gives -0.06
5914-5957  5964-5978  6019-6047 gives 0.00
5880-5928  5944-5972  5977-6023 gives -0.01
